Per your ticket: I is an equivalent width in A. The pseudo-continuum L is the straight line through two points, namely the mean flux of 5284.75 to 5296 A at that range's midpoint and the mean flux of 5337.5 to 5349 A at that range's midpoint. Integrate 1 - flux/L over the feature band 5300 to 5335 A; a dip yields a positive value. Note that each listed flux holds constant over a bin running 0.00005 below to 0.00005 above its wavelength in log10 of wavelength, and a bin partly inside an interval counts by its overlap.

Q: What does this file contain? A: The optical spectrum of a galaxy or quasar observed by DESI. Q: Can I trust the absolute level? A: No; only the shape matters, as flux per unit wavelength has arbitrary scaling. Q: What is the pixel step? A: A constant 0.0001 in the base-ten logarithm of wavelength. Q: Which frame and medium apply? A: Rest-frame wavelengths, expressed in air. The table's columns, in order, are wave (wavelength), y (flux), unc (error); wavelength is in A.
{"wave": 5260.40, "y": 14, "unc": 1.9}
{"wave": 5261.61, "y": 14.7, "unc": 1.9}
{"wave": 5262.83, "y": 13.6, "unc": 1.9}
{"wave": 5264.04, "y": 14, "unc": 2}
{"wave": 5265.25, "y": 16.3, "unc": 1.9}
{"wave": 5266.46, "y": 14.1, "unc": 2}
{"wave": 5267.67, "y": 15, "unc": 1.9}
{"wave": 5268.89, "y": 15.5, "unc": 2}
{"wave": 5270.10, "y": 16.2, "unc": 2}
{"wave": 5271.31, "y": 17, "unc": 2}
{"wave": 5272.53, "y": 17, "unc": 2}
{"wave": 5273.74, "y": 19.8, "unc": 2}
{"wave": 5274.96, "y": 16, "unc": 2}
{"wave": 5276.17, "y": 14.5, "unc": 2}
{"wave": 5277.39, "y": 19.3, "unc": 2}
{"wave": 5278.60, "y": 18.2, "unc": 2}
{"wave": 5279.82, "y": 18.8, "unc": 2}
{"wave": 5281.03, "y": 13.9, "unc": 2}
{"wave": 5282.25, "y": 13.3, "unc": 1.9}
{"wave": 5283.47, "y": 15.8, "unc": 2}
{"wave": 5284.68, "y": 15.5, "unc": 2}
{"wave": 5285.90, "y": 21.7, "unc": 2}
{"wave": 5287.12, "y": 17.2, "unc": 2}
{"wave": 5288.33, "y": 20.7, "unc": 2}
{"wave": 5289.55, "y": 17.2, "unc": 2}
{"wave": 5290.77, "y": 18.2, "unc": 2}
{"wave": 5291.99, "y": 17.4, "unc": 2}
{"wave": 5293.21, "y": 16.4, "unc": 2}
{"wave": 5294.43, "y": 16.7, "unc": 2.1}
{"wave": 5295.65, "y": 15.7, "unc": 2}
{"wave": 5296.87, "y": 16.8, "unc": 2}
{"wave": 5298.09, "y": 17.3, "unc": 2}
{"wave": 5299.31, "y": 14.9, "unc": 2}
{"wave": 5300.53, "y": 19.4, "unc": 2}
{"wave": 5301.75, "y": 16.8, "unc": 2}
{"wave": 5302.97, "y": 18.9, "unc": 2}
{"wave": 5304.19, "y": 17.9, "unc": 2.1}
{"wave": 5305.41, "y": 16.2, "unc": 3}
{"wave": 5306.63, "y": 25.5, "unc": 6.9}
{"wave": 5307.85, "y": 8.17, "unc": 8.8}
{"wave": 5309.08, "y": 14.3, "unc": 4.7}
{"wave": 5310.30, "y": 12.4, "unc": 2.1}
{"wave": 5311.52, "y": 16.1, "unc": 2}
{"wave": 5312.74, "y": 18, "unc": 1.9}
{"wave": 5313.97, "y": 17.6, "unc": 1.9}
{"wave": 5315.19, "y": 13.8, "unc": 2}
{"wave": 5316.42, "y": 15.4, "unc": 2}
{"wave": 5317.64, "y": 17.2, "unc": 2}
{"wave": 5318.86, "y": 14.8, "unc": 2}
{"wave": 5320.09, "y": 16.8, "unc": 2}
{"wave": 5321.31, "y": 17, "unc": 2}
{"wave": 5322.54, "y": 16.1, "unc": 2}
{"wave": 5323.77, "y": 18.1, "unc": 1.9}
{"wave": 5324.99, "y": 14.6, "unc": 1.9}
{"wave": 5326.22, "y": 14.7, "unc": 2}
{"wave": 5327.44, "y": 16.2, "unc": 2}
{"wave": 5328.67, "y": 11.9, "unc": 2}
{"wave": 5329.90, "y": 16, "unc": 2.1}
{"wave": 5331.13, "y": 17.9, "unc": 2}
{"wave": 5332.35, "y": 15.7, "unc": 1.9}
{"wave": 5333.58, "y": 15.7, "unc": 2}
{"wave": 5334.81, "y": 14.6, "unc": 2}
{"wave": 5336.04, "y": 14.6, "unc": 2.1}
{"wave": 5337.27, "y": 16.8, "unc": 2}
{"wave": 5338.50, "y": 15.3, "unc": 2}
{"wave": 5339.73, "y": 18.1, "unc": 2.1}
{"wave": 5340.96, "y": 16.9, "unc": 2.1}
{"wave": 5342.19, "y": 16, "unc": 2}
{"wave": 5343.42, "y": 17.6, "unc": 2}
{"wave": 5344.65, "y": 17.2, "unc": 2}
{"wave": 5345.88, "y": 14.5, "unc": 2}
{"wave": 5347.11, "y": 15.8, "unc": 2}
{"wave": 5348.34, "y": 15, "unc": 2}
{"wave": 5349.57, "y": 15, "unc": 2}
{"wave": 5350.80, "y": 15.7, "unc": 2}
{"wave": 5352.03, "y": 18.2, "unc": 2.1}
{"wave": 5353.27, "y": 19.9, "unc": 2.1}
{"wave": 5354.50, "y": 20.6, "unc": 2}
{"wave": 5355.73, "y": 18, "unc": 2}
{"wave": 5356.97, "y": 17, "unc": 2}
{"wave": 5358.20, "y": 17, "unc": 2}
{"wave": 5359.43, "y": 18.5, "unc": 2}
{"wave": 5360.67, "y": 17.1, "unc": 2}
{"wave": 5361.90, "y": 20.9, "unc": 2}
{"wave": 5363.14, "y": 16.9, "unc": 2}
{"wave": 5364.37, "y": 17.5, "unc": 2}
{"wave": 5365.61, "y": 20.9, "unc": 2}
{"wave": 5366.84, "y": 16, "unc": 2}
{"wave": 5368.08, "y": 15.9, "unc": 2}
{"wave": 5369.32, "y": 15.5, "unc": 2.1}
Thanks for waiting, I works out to 1.86 A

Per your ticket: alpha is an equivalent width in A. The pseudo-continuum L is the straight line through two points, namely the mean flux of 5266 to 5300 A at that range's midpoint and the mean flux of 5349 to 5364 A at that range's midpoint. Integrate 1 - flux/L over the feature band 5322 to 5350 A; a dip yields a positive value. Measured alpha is 2.8 A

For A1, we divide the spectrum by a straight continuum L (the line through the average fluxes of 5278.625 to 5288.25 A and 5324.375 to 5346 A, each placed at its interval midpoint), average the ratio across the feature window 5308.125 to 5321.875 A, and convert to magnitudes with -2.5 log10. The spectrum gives 0.046 mag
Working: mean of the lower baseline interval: 16.9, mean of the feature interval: 15.6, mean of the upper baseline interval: 15.8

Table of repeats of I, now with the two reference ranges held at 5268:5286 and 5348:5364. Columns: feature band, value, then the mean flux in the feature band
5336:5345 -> 0.44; 16.7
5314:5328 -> 1.06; 16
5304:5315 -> 0.65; 16.1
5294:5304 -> -0.08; 17.1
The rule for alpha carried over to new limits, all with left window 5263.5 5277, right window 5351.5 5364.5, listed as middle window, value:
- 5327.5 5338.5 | 1.4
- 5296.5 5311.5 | 0.3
